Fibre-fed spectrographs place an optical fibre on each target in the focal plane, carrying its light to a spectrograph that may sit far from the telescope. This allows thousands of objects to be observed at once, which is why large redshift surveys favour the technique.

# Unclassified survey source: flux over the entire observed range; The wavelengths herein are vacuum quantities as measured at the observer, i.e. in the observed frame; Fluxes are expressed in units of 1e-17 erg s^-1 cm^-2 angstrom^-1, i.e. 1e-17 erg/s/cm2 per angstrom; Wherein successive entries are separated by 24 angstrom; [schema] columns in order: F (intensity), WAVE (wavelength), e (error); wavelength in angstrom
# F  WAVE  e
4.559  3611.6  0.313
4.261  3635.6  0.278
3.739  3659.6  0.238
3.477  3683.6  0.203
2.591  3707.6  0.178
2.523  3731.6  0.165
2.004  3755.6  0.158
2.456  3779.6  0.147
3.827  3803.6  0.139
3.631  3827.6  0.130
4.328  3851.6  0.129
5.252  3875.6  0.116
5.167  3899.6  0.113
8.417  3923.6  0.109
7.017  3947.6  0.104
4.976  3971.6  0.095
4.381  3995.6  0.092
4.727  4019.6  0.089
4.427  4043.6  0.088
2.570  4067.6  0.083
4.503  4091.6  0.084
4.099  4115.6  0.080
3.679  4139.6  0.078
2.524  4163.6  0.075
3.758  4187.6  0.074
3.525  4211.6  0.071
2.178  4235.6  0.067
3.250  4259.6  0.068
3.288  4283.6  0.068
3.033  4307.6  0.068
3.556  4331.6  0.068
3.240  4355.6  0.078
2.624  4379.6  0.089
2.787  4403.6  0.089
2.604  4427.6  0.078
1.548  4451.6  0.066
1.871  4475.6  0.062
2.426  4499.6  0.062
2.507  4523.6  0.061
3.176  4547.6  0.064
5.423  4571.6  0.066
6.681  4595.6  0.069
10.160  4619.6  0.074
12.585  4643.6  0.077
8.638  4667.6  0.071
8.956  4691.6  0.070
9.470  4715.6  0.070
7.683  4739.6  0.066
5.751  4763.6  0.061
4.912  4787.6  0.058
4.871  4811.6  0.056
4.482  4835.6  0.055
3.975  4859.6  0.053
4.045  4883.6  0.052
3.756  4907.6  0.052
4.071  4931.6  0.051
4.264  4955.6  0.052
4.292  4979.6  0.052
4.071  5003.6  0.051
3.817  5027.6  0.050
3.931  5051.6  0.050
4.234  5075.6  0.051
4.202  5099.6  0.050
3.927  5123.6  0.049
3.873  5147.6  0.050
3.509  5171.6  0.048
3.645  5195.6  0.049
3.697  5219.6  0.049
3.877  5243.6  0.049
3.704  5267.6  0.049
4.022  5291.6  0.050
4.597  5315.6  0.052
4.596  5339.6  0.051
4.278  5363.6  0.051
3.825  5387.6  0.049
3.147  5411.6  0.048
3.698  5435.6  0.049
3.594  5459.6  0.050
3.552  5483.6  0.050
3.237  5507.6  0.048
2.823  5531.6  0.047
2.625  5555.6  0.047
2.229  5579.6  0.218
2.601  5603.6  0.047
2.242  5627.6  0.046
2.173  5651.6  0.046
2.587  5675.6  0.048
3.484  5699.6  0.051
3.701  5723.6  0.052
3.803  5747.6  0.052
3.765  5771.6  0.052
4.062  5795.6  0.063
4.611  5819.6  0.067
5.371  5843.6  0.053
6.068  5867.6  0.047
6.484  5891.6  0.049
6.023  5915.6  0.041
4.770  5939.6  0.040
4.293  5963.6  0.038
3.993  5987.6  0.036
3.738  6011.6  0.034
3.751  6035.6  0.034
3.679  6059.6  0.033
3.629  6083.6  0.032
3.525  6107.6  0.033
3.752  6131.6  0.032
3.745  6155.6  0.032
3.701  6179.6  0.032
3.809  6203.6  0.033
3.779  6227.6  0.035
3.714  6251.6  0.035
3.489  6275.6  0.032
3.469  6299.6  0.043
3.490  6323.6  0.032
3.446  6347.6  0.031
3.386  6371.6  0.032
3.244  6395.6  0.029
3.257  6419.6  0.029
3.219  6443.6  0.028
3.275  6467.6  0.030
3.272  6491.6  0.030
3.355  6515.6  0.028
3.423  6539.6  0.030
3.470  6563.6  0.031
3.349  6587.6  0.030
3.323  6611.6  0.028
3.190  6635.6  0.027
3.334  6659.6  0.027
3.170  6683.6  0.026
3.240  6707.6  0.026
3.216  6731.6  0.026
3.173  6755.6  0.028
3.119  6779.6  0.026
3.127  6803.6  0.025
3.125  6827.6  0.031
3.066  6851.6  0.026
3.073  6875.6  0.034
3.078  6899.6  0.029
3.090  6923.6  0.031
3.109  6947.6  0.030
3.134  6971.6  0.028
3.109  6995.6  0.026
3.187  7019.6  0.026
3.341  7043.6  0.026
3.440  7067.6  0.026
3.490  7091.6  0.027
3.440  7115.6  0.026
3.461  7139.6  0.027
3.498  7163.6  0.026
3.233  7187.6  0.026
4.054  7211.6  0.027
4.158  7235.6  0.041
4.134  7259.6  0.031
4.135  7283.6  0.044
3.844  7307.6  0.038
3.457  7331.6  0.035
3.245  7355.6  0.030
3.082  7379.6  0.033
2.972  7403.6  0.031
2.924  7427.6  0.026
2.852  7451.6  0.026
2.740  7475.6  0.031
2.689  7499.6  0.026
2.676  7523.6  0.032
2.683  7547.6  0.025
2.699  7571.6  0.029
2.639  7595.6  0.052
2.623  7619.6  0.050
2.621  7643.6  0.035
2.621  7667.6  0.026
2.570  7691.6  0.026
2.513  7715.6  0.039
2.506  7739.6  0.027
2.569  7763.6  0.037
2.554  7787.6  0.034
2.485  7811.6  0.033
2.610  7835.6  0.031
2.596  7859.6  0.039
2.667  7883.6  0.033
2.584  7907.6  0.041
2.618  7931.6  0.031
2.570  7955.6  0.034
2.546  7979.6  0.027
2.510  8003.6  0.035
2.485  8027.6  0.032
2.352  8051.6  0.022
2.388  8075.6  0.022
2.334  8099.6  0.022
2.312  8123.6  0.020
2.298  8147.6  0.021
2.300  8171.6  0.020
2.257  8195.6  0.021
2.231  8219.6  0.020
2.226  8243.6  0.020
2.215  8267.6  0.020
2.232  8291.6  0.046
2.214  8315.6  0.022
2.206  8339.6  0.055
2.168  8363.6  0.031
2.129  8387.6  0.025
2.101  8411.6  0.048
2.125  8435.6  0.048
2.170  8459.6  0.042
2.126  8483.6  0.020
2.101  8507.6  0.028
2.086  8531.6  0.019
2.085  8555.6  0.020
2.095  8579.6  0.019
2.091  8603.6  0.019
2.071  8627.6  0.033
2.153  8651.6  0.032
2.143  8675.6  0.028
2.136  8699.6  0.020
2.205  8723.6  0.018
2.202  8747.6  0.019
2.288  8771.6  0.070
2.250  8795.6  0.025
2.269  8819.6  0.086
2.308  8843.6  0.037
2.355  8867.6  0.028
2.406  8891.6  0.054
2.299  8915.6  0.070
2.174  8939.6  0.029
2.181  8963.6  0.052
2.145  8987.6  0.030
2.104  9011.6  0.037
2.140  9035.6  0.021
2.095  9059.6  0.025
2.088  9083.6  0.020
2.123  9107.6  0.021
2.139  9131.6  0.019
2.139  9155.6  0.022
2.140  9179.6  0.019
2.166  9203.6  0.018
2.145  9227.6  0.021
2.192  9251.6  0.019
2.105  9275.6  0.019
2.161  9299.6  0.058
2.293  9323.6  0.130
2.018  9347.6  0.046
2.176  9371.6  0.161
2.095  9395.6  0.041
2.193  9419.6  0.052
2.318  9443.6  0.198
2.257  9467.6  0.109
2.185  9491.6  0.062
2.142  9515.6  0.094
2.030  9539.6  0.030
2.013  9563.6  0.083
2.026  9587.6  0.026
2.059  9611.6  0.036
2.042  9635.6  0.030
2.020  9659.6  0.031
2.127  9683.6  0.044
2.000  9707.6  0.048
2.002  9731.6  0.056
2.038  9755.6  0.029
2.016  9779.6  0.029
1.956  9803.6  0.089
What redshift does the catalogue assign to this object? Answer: 2.805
